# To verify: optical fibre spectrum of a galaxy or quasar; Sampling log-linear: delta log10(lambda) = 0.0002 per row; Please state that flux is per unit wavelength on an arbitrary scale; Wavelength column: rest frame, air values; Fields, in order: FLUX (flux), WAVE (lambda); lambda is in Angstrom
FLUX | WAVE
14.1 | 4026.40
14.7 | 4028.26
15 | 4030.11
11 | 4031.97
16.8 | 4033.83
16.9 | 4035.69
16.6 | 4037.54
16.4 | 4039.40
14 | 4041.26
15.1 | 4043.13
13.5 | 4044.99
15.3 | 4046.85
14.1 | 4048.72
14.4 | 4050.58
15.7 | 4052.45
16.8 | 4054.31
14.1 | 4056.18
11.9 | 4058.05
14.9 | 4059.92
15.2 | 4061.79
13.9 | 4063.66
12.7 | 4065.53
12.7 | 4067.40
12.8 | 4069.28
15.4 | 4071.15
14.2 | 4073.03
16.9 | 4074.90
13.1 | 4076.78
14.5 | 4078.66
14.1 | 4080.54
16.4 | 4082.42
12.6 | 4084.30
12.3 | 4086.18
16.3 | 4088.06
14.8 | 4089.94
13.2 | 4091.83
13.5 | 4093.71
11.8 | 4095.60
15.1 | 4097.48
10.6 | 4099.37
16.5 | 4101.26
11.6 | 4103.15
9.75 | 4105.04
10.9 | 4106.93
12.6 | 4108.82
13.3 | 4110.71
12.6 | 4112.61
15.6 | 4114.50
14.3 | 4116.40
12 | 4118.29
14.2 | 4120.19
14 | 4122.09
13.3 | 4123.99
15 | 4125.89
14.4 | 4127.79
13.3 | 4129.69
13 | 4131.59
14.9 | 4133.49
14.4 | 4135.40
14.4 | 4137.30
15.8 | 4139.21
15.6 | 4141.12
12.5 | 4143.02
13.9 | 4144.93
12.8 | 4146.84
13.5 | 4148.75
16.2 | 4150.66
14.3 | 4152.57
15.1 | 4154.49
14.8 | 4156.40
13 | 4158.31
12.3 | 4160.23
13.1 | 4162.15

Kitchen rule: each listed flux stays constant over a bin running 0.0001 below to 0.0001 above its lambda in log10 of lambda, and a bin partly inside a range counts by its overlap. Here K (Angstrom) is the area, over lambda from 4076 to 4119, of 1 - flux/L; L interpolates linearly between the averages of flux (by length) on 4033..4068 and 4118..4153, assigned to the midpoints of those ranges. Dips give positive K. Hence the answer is 3.1 Angstrom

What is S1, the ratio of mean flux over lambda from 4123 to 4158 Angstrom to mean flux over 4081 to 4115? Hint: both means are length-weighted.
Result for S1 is 1.1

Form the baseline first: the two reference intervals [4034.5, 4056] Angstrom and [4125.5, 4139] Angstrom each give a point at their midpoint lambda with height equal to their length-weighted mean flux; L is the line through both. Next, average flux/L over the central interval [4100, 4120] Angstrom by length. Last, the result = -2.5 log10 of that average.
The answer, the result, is 0.13 mag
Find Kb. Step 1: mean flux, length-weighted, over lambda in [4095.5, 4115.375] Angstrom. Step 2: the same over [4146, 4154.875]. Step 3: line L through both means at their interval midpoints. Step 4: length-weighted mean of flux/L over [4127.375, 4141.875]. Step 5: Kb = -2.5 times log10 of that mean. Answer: -0.05 mag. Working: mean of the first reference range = 12.8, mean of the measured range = 14.5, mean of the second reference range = 14.3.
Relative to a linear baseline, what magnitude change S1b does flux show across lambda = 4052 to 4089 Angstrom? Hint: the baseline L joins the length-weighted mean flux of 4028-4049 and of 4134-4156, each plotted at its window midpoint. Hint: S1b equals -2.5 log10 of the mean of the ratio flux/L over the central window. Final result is 0.04 mag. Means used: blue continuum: 15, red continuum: 14.4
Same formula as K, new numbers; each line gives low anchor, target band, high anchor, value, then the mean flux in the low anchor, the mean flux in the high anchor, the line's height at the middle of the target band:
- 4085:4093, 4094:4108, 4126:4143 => 1.8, 14.1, 14.4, 14.2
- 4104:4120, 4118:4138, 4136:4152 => -0.6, 12.7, 14.3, 13.5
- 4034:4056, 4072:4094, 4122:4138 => 0.6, 15.4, 14.1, 14.8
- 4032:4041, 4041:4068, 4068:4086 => 1.6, 15.9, 14.3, 15.2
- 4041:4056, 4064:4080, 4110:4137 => 0.6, 14.9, 13.9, 14.6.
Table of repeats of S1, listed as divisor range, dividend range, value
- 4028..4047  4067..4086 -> 0.95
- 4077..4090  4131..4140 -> 1.01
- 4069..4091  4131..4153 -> 0.99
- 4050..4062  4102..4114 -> 0.82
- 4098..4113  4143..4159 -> 1.15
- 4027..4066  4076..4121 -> 0.91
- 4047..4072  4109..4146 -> 0.98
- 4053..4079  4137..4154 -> 1.01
